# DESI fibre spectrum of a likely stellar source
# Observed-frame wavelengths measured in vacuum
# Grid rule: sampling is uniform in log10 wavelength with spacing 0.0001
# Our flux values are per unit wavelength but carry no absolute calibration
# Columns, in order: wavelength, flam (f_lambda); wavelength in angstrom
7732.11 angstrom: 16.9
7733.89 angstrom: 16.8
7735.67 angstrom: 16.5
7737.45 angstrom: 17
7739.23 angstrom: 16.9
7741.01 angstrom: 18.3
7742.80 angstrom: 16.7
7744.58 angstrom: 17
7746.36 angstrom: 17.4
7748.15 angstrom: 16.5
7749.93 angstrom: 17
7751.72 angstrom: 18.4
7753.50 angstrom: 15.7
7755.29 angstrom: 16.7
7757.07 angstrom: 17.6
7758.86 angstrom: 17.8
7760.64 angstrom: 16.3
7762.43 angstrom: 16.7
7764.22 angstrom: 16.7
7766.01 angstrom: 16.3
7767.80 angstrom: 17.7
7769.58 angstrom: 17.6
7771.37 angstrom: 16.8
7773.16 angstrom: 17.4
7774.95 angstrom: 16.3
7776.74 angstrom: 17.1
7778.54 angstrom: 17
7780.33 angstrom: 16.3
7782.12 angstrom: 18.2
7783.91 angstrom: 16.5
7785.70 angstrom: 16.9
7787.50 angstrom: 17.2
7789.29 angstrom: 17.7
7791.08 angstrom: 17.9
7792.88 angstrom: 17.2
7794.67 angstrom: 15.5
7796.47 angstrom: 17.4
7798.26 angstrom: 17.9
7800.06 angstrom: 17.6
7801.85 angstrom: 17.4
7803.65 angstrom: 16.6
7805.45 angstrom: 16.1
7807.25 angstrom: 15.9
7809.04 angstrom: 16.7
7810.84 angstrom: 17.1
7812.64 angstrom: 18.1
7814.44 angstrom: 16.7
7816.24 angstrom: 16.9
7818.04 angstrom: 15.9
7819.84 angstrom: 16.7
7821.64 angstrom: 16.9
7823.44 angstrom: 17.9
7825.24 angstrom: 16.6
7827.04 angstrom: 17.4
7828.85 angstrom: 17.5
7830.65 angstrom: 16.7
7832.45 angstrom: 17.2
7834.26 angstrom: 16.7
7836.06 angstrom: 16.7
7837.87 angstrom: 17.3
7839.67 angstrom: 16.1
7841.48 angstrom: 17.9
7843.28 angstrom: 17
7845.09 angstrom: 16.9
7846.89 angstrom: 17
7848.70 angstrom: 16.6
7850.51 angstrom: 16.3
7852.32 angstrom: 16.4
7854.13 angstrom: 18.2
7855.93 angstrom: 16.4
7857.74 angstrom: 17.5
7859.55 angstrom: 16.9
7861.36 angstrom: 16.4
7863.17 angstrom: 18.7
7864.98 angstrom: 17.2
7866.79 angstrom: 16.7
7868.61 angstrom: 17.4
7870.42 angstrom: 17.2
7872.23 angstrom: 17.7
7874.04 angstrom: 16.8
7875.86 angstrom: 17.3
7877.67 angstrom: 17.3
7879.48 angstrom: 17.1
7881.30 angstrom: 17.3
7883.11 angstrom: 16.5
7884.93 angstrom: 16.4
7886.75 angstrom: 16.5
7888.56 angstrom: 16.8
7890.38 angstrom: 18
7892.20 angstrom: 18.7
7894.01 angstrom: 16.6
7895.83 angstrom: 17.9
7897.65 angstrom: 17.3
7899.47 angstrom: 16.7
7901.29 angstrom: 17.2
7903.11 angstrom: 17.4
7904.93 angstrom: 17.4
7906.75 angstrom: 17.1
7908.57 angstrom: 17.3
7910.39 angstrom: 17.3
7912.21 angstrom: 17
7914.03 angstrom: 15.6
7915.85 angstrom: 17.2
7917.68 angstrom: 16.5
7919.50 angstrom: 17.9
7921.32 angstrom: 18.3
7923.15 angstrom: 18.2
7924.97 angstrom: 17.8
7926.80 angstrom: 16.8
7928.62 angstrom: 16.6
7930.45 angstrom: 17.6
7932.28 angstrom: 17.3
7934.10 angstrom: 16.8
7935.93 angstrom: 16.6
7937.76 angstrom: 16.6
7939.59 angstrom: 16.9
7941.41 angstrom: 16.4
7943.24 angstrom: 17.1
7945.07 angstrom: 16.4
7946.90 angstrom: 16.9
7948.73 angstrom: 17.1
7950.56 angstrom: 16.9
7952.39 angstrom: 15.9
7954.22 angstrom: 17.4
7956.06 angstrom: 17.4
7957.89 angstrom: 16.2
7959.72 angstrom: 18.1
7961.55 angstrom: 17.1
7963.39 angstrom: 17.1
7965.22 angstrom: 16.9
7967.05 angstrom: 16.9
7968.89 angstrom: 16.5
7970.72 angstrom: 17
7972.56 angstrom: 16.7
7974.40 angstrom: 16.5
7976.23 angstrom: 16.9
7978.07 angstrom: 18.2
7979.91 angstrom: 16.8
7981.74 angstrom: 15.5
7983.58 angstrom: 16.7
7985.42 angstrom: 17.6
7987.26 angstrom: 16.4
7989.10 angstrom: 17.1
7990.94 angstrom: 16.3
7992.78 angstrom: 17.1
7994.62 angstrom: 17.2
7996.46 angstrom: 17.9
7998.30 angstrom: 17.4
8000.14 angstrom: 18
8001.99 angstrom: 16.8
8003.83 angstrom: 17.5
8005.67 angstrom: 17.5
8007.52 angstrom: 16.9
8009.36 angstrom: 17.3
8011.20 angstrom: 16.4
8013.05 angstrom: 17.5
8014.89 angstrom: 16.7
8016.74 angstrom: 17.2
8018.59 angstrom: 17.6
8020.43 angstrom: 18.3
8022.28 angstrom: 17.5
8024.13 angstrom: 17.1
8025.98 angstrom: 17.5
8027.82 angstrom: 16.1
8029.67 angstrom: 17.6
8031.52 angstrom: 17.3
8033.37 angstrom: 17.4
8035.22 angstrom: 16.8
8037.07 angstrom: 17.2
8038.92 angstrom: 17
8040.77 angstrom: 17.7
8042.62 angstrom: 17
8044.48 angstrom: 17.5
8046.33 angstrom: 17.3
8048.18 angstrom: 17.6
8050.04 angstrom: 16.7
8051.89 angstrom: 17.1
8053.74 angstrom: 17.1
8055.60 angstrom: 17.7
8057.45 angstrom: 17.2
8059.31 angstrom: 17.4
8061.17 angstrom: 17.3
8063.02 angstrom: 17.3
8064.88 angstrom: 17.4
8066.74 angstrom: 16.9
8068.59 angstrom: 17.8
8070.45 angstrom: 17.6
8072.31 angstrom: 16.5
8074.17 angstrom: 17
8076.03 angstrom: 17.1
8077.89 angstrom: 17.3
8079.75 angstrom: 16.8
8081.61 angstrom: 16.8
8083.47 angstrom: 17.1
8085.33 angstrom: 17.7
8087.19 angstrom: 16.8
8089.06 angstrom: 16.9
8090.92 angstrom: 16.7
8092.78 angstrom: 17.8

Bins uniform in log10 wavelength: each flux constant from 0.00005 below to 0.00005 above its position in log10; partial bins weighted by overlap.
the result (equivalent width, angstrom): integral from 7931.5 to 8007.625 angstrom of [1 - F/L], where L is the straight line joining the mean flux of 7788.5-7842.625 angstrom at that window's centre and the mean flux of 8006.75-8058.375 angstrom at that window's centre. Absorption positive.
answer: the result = 0.9 angstrom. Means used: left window 17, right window 17.2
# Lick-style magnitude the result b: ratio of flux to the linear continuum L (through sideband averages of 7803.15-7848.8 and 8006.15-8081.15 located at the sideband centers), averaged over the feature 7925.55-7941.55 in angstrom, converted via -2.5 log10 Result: 0.01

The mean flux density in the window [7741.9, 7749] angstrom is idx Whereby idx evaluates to 16.9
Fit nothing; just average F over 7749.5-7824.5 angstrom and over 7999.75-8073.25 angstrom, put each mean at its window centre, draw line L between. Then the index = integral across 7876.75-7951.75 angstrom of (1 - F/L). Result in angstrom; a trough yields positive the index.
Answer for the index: 0.1 angstrom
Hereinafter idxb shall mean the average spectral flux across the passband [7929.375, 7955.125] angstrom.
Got 16.8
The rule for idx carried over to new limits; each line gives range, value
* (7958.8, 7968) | 17.2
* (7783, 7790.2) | 17.1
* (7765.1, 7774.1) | 17.2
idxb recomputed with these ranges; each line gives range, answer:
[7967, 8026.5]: 17.1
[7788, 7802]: 17.3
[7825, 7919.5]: 17.1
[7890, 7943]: 17.2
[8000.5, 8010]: 17.2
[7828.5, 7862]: 16.9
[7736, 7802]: 17.1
